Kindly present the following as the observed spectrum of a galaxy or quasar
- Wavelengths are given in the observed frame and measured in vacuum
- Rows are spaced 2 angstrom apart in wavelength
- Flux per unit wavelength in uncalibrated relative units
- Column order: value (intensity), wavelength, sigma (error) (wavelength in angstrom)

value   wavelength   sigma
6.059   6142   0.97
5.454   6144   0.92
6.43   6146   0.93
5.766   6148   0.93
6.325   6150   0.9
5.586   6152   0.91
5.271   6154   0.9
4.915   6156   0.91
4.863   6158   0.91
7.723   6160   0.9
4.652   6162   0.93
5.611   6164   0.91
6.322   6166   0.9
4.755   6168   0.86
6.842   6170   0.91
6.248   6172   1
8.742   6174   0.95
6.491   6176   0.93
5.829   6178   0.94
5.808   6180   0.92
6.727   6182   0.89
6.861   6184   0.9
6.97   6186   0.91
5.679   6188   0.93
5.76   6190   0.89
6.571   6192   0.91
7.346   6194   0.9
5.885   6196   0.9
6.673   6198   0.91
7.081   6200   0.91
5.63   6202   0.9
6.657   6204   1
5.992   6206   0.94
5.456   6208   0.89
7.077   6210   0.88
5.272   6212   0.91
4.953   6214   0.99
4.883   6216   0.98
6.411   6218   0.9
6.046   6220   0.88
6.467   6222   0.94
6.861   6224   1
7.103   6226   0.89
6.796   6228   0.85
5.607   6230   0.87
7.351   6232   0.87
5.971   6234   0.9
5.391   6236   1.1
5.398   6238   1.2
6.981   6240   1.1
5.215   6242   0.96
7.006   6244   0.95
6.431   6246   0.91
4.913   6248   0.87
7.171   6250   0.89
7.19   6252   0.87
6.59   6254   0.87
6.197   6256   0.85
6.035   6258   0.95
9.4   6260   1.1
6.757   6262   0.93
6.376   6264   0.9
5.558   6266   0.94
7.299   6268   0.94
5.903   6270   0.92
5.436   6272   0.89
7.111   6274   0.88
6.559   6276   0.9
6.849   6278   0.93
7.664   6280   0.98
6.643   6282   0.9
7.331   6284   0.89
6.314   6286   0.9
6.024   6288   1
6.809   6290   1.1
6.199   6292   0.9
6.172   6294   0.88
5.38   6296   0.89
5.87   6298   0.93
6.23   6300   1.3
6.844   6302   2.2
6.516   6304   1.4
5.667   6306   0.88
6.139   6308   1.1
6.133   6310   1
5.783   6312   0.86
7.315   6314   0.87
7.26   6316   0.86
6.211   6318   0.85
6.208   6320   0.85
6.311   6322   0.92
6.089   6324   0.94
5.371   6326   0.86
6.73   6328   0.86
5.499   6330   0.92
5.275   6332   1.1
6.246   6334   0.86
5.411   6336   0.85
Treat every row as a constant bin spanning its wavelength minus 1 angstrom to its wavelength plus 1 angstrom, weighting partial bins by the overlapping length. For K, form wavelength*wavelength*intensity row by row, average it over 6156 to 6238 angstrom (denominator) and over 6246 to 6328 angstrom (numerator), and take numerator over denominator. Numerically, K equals 1.07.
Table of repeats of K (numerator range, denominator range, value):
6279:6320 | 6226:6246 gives 1.05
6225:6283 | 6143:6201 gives 1.08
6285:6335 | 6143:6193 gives 1.06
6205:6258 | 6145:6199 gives 1.02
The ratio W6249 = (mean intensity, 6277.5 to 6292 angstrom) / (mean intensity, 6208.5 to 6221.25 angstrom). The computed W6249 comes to 1.2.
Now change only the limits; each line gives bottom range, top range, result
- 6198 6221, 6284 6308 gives 1.04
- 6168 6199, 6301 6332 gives 0.96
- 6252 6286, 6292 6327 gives 0.92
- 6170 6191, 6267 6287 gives 1.03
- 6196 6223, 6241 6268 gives 1.09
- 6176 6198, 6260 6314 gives 1.01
